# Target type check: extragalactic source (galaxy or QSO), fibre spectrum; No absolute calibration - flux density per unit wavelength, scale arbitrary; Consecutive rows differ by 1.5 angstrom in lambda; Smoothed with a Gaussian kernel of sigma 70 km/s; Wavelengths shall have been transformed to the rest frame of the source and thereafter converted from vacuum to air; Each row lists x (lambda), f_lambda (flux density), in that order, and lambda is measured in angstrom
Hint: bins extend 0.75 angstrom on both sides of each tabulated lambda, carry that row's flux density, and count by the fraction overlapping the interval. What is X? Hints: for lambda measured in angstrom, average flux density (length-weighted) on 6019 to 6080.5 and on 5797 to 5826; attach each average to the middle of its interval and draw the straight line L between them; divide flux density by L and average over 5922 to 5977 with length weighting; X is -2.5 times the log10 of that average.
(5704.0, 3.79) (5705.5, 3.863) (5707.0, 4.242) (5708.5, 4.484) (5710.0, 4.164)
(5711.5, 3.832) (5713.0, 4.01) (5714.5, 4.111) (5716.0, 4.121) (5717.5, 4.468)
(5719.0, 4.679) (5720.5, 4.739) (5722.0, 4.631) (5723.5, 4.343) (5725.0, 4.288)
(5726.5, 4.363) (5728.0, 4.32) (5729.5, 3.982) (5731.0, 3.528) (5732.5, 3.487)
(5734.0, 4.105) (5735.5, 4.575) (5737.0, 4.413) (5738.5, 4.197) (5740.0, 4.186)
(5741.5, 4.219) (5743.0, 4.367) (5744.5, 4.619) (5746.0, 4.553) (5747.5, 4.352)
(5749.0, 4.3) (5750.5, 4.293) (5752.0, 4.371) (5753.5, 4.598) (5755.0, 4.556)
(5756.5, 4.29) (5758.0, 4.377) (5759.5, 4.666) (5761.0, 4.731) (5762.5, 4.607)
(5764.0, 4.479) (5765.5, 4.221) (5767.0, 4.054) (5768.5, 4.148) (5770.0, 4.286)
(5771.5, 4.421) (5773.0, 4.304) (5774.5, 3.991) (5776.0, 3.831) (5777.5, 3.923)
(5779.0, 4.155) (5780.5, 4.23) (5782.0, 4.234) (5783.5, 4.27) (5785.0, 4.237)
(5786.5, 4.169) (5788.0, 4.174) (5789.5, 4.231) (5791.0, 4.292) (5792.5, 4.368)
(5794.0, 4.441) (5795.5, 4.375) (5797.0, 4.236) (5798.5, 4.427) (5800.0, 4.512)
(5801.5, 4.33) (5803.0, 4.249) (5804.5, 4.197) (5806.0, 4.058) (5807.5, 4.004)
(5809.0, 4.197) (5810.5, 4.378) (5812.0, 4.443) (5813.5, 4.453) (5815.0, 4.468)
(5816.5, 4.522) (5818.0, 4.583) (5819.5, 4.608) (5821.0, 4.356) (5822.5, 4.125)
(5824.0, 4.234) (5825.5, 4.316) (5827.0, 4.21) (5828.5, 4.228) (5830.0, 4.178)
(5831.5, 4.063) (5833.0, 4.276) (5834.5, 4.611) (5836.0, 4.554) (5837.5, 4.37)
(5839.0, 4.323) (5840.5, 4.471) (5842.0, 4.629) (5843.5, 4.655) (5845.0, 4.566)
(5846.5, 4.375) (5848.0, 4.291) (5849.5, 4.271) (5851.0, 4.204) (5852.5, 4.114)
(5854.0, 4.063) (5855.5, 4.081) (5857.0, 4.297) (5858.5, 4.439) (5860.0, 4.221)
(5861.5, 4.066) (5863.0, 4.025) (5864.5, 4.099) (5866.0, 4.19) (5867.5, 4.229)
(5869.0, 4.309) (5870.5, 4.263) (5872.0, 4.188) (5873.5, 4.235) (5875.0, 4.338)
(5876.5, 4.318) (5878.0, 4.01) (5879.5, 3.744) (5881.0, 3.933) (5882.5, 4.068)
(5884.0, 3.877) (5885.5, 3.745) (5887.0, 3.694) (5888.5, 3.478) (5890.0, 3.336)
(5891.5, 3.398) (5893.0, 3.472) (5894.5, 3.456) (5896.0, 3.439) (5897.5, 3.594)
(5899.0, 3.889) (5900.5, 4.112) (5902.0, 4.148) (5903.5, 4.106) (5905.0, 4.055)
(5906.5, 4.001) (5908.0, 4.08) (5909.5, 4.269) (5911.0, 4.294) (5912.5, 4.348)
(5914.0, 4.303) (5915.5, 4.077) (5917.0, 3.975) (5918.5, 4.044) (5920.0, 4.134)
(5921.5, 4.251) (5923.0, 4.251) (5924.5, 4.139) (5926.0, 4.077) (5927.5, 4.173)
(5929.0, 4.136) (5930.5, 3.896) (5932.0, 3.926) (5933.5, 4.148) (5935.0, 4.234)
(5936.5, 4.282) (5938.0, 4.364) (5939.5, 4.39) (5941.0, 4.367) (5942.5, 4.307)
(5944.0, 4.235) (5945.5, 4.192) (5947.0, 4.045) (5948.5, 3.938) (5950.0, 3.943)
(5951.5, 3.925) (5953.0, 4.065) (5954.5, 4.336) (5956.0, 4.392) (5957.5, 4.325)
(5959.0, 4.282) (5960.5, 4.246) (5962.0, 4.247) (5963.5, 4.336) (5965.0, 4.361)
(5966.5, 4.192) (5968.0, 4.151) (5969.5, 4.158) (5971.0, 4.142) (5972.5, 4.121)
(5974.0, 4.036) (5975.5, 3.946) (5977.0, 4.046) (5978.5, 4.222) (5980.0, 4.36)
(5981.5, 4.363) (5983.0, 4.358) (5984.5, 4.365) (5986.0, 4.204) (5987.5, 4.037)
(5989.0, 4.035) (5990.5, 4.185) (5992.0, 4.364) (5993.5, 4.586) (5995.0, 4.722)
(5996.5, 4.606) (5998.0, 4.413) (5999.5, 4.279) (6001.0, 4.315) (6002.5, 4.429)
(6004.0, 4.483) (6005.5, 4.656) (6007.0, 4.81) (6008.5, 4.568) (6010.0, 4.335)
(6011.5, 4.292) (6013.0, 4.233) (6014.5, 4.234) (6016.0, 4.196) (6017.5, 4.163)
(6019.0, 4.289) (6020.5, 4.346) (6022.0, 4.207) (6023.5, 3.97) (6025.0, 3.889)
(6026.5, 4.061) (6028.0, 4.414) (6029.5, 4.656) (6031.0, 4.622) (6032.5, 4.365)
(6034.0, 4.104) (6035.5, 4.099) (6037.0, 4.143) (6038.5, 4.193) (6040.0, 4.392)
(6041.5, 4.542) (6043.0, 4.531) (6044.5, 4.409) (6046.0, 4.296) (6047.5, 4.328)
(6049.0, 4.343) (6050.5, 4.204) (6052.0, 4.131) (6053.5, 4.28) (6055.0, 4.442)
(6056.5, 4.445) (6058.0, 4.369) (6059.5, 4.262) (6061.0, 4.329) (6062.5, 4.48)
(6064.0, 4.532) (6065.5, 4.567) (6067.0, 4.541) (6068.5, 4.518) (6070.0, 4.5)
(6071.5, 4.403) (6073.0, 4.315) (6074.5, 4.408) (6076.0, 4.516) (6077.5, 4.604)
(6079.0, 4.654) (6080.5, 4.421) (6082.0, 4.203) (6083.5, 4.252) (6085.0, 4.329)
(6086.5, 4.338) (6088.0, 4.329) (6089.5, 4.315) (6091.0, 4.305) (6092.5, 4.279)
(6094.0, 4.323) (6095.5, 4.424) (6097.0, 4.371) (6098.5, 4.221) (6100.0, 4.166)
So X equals 0.05 mag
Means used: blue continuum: 4.34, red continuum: 4.36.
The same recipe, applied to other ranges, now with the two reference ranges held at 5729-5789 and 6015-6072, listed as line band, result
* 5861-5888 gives 0.06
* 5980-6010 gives -0.02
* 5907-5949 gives 0.03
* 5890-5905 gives 0.15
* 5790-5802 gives -0.02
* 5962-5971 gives 0.02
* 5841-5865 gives 0.00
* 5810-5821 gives -0.05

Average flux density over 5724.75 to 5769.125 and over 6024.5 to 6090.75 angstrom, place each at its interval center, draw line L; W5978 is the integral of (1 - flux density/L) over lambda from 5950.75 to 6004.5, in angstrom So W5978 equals 1.1 angstrom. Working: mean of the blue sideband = 4.31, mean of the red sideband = 4.37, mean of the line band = 4.27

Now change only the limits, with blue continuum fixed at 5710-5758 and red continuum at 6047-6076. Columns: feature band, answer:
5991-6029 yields 0.2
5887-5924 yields 3.5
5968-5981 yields 0.7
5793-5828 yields -0.2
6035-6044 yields 0.1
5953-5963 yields 0.2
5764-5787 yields 0.7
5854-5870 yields 0.5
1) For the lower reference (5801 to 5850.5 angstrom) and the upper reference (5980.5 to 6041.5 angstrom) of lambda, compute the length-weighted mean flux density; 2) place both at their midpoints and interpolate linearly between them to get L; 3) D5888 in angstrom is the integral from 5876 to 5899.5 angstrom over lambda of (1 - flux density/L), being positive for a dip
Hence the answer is 3.4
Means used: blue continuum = 4.35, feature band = 3.71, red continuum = 4.33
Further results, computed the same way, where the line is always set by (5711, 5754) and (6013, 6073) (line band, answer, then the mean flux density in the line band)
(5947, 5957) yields 0.5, 4.1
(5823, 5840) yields 0.0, 4.31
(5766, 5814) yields 0.6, 4.24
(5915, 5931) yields 0.7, 4.11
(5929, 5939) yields 0.4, 4.15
